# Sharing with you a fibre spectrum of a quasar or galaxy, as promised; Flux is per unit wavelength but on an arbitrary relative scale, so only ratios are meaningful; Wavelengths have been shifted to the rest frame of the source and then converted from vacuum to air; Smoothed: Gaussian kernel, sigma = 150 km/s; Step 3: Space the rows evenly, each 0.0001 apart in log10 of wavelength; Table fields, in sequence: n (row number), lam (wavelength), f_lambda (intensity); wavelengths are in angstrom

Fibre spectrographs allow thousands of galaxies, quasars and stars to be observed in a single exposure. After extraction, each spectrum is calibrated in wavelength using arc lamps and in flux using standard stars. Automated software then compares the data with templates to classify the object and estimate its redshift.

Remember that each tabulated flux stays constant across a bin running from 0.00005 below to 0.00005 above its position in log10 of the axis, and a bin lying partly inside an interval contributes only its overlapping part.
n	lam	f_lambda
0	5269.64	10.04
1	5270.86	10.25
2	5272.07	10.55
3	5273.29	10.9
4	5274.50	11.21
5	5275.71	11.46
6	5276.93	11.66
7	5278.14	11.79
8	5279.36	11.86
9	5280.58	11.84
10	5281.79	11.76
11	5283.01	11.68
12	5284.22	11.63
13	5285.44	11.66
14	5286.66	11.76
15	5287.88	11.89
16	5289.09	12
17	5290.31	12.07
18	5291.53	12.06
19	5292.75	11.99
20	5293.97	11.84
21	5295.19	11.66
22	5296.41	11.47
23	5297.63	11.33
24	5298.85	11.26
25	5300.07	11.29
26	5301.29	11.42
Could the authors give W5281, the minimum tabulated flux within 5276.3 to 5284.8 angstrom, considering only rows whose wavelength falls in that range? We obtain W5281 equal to 11.63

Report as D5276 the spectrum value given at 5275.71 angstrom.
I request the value 11.46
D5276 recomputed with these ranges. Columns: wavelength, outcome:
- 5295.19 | 11.66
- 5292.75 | 11.99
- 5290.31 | 12.07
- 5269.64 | 10.04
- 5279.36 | 11.86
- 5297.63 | 11.33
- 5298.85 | 11.26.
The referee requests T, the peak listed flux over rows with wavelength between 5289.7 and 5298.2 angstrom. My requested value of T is 12.07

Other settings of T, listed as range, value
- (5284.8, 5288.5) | 11.89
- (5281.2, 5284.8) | 11.76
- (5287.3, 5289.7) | 12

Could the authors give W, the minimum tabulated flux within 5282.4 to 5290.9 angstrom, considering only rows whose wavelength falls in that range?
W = 11.63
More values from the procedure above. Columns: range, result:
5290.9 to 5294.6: 11.84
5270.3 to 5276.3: 10.25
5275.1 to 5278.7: 11.46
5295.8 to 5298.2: 11.33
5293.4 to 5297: 11.47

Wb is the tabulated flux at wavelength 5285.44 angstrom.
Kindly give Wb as 11.66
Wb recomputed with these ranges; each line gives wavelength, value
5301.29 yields 11.42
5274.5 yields 11.21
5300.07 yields 11.29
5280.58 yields 11.84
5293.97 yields 11.84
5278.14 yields 11.79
